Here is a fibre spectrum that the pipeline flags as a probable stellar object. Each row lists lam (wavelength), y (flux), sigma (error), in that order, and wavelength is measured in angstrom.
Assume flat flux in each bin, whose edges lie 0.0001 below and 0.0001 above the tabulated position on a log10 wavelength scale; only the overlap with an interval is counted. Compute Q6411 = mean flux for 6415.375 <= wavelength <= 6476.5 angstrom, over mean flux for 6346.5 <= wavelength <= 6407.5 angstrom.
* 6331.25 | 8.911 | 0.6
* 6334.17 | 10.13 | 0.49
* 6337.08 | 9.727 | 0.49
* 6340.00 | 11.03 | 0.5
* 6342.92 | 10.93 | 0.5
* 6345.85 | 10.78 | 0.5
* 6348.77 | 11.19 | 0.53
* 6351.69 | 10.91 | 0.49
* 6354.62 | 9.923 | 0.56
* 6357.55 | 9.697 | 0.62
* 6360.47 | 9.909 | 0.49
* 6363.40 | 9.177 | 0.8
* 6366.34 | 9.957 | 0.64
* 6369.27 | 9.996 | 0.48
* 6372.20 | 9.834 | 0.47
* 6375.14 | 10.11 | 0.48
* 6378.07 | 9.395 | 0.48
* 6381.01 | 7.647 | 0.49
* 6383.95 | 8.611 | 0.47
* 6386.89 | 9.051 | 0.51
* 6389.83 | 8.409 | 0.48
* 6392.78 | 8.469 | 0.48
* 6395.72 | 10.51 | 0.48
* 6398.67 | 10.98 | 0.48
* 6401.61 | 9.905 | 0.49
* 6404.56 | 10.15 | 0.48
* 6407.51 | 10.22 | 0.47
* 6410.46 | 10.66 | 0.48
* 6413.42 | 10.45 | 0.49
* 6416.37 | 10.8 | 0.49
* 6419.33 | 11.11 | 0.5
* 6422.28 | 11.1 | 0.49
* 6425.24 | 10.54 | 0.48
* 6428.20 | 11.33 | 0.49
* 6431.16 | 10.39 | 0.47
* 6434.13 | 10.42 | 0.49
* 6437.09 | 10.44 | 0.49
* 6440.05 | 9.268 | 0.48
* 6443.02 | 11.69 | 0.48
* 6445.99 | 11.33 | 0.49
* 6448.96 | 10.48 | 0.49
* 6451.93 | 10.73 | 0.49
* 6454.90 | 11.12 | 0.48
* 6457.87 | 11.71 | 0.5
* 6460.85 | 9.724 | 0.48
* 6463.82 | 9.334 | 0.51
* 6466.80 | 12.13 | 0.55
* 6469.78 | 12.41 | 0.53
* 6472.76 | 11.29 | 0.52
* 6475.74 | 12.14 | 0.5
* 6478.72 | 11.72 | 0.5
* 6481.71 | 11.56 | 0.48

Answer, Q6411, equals 1.12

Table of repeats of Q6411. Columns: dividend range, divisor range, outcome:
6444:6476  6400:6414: 1.08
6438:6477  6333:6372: 1.07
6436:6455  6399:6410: 1.04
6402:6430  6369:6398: 1.16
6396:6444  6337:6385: 1.06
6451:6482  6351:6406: 1.17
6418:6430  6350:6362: 1.09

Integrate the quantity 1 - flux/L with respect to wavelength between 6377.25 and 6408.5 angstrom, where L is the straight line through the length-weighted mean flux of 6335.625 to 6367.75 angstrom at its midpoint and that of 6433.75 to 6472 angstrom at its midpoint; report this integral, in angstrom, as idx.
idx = 3.39 angstrom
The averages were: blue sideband 10.3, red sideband 10.9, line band 9.38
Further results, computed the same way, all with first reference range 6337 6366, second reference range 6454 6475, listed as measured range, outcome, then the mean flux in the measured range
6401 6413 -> 0.51 angstrom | 10.3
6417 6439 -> 0.30 angstrom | 10.7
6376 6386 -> 1.78 angstrom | 8.68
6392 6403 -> 0.62 angstrom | 10.1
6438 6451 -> 0.37 angstrom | 10.7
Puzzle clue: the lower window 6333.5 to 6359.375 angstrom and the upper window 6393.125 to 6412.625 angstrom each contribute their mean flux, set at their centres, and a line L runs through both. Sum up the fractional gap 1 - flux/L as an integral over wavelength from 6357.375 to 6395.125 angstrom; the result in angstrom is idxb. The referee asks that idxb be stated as 4.1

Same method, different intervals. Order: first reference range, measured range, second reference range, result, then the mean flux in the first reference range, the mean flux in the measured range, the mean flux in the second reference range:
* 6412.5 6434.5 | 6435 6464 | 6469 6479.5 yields 1.8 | 10.8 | 10.6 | 11.9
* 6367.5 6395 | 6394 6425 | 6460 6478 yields -2.4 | 9.11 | 10.6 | 11.3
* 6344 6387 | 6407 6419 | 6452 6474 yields -0.2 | 9.78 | 10.6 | 11.1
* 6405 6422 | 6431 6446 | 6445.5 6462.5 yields 0.3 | 10.7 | 10.5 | 10.8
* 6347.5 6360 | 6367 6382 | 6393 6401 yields 1.3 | 10.4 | 9.49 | 10.3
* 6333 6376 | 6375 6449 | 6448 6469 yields 3.0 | 10.2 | 10.1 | 10.8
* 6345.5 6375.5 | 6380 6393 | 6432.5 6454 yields 2.3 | 10.1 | 8.46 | 10.6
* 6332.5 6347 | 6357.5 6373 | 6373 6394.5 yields -0.4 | 10.5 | 9.77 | 8.86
